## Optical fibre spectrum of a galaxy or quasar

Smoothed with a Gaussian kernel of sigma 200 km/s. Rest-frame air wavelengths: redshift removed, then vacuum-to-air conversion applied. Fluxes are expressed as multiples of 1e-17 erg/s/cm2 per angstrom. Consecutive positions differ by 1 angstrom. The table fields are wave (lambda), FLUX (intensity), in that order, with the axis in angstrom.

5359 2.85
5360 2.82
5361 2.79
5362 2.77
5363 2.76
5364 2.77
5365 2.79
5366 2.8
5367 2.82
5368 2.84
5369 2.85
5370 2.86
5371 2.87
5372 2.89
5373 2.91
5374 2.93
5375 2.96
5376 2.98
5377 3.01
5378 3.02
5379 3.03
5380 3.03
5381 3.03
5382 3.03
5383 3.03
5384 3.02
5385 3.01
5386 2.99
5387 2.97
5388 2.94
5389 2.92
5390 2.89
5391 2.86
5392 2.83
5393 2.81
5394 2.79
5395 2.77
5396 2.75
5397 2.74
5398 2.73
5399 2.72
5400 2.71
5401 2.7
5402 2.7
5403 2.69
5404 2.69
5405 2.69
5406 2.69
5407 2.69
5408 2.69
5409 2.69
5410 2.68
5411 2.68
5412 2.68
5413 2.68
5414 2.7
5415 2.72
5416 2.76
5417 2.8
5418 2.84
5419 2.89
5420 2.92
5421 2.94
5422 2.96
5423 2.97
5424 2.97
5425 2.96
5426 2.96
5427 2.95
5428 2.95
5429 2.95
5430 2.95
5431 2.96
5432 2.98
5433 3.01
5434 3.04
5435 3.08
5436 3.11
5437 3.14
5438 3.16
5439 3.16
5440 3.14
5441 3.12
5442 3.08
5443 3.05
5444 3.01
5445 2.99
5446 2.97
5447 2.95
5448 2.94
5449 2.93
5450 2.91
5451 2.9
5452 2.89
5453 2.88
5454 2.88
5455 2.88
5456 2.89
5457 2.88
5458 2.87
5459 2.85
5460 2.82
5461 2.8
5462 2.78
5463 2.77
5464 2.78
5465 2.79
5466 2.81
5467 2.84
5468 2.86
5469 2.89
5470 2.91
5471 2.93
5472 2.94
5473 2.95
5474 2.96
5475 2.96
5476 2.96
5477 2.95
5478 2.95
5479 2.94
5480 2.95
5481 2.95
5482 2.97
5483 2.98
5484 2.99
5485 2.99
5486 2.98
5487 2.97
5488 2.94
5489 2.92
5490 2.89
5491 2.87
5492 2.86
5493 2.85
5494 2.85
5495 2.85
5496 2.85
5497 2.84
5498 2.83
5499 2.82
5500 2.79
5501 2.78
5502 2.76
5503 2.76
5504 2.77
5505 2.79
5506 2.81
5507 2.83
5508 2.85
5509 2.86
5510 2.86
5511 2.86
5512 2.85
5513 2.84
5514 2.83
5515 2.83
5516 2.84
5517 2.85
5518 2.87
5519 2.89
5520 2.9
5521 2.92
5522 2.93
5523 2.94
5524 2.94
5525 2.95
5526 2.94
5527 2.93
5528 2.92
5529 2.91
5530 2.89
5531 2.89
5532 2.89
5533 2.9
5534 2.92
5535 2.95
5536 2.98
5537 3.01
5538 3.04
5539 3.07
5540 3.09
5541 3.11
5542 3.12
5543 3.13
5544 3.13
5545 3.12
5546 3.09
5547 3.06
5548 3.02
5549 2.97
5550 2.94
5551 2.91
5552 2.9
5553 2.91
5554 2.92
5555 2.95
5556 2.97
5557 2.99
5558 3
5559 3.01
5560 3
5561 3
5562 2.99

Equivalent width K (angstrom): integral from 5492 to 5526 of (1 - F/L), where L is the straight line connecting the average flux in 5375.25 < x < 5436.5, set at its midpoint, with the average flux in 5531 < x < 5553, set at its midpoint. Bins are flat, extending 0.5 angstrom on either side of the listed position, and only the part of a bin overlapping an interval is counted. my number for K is 1.5 angstrom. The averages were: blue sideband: 2.87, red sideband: 3.01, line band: 2.85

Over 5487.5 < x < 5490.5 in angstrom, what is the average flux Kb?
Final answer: 2.92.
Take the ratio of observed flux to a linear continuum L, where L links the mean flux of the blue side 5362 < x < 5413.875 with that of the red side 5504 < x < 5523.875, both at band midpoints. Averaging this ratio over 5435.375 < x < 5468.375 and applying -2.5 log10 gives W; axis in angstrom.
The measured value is -0.03 mag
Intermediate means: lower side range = 2.83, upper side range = 2.86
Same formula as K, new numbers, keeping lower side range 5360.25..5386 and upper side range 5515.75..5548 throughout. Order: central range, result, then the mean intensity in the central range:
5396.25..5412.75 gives 1.3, 2.7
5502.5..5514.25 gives 0.6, 2.83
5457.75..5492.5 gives 0.6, 2.9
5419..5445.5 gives -0.7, 3.02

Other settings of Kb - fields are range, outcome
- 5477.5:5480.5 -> 2.95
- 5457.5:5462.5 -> 2.82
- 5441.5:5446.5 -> 3.02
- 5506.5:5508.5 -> 2.84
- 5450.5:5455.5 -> 2.89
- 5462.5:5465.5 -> 2.78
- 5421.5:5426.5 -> 2.96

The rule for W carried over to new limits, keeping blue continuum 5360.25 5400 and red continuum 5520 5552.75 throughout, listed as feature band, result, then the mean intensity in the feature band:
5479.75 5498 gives 0.01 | 2.91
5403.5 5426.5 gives 0.04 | 2.79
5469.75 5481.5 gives 0.00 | 2.95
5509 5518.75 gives 0.04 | 2.85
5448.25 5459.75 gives 0.02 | 2.89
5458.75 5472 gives 0.04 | 2.84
